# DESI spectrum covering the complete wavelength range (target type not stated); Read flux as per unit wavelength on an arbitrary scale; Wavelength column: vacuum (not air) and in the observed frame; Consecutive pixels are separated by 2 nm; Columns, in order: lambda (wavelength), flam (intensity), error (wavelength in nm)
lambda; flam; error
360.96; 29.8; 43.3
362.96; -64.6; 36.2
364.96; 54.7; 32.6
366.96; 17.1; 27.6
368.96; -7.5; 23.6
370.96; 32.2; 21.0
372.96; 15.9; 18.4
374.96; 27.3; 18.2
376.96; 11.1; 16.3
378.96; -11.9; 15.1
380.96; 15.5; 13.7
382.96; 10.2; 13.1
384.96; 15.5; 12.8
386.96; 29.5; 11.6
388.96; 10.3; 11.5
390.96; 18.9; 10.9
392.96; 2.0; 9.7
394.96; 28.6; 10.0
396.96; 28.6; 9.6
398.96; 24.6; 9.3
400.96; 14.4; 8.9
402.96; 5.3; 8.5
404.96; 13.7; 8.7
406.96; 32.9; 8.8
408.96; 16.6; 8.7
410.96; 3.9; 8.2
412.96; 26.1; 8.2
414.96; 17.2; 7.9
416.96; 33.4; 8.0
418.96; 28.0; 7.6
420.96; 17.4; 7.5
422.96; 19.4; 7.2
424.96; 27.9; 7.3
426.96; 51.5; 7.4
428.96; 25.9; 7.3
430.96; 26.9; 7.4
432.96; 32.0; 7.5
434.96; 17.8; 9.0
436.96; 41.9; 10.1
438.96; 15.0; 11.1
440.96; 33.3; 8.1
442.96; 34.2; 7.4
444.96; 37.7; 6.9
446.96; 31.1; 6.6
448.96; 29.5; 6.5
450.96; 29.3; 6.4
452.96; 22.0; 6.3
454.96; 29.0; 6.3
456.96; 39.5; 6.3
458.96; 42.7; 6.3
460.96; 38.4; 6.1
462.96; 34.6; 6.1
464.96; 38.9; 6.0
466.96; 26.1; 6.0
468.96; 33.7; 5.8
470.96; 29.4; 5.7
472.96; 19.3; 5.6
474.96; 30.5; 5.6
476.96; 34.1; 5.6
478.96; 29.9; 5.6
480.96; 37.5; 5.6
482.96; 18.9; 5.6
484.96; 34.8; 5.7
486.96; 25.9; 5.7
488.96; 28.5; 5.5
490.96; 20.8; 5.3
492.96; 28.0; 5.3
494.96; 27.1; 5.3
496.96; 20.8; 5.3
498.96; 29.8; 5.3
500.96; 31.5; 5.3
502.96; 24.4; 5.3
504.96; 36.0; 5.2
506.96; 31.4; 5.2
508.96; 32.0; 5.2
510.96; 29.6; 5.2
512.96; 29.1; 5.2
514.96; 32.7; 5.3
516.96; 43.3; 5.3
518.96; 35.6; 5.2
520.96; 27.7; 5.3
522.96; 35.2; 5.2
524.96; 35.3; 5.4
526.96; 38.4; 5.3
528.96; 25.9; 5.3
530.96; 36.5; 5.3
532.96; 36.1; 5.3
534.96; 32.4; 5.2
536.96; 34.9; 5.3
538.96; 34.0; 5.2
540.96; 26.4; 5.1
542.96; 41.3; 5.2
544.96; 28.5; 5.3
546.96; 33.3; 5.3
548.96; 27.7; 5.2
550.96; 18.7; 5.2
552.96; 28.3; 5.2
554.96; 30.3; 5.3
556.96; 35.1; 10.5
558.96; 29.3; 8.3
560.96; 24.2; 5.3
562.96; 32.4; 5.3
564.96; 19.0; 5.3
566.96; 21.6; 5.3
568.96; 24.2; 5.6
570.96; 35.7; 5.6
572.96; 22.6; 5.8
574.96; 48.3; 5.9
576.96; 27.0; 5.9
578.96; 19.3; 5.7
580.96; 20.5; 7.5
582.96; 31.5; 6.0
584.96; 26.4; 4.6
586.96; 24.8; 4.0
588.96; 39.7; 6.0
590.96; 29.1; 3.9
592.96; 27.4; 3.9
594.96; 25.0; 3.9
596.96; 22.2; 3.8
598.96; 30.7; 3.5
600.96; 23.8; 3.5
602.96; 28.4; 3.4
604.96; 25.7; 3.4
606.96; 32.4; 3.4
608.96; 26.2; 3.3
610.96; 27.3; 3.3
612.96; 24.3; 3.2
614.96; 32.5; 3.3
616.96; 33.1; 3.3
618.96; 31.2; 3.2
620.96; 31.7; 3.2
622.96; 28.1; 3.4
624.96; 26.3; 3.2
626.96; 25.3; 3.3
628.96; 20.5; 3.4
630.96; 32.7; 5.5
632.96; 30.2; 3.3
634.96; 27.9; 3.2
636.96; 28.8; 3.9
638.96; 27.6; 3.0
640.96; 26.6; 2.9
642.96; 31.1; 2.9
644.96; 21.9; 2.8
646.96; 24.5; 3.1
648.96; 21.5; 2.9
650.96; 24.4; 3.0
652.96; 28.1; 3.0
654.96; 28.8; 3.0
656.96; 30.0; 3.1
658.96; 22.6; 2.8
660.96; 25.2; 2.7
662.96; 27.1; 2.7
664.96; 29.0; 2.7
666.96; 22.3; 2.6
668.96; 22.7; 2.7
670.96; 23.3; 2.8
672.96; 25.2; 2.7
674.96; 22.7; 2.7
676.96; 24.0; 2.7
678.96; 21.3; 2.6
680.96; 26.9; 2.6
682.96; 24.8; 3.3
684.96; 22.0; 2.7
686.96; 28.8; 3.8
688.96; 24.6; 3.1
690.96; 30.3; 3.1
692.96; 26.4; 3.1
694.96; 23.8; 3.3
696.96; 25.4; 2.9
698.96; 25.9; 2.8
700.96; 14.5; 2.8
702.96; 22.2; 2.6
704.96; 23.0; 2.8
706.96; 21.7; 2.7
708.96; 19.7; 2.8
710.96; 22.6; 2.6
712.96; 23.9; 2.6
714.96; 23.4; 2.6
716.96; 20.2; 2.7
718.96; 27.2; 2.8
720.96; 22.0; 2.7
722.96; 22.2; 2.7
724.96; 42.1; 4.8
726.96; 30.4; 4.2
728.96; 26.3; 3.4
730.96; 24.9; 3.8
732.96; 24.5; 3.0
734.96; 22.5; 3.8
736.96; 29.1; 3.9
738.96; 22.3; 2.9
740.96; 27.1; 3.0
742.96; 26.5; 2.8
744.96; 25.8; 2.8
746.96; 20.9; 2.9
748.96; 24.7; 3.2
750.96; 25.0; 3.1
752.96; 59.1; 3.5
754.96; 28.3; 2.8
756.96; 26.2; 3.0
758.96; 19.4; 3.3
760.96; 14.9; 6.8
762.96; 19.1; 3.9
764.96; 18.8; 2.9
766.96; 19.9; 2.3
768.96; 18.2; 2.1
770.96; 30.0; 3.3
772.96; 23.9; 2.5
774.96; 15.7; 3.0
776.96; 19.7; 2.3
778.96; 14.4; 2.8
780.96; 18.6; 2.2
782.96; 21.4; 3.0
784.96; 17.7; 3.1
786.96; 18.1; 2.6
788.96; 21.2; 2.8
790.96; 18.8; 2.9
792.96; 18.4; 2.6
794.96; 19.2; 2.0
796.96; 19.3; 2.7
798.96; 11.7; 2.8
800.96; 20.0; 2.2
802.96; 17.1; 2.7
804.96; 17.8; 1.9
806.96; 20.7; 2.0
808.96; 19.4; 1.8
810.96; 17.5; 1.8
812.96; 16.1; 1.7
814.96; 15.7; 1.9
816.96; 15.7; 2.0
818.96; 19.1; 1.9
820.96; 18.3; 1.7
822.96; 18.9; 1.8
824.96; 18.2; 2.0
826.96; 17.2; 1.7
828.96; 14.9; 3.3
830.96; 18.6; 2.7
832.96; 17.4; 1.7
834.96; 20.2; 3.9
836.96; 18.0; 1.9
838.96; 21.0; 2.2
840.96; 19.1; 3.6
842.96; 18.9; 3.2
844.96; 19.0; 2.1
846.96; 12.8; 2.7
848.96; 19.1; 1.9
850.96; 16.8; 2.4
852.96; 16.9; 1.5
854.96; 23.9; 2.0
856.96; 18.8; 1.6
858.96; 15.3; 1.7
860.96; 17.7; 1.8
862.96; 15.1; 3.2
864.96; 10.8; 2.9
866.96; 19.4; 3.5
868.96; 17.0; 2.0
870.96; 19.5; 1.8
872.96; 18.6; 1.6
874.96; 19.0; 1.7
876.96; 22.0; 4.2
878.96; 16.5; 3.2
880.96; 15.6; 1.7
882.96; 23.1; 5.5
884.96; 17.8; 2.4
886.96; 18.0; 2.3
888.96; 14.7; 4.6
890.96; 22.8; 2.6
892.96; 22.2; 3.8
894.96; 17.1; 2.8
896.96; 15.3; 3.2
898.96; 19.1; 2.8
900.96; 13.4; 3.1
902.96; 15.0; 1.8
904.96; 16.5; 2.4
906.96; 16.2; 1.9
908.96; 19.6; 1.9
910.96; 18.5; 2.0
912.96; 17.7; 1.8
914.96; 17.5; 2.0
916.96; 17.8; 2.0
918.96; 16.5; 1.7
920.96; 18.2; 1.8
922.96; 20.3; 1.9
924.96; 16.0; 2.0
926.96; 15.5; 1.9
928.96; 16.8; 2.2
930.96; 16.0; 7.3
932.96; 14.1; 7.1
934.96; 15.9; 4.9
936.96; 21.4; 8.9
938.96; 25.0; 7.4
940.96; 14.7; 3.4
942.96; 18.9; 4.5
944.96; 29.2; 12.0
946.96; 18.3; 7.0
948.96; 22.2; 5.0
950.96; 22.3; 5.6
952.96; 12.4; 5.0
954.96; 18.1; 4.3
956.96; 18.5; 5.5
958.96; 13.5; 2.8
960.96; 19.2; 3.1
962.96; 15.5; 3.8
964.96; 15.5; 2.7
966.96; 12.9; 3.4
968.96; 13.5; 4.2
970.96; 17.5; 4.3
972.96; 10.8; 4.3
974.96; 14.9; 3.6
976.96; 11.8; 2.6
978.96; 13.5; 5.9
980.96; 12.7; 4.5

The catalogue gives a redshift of 0.147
